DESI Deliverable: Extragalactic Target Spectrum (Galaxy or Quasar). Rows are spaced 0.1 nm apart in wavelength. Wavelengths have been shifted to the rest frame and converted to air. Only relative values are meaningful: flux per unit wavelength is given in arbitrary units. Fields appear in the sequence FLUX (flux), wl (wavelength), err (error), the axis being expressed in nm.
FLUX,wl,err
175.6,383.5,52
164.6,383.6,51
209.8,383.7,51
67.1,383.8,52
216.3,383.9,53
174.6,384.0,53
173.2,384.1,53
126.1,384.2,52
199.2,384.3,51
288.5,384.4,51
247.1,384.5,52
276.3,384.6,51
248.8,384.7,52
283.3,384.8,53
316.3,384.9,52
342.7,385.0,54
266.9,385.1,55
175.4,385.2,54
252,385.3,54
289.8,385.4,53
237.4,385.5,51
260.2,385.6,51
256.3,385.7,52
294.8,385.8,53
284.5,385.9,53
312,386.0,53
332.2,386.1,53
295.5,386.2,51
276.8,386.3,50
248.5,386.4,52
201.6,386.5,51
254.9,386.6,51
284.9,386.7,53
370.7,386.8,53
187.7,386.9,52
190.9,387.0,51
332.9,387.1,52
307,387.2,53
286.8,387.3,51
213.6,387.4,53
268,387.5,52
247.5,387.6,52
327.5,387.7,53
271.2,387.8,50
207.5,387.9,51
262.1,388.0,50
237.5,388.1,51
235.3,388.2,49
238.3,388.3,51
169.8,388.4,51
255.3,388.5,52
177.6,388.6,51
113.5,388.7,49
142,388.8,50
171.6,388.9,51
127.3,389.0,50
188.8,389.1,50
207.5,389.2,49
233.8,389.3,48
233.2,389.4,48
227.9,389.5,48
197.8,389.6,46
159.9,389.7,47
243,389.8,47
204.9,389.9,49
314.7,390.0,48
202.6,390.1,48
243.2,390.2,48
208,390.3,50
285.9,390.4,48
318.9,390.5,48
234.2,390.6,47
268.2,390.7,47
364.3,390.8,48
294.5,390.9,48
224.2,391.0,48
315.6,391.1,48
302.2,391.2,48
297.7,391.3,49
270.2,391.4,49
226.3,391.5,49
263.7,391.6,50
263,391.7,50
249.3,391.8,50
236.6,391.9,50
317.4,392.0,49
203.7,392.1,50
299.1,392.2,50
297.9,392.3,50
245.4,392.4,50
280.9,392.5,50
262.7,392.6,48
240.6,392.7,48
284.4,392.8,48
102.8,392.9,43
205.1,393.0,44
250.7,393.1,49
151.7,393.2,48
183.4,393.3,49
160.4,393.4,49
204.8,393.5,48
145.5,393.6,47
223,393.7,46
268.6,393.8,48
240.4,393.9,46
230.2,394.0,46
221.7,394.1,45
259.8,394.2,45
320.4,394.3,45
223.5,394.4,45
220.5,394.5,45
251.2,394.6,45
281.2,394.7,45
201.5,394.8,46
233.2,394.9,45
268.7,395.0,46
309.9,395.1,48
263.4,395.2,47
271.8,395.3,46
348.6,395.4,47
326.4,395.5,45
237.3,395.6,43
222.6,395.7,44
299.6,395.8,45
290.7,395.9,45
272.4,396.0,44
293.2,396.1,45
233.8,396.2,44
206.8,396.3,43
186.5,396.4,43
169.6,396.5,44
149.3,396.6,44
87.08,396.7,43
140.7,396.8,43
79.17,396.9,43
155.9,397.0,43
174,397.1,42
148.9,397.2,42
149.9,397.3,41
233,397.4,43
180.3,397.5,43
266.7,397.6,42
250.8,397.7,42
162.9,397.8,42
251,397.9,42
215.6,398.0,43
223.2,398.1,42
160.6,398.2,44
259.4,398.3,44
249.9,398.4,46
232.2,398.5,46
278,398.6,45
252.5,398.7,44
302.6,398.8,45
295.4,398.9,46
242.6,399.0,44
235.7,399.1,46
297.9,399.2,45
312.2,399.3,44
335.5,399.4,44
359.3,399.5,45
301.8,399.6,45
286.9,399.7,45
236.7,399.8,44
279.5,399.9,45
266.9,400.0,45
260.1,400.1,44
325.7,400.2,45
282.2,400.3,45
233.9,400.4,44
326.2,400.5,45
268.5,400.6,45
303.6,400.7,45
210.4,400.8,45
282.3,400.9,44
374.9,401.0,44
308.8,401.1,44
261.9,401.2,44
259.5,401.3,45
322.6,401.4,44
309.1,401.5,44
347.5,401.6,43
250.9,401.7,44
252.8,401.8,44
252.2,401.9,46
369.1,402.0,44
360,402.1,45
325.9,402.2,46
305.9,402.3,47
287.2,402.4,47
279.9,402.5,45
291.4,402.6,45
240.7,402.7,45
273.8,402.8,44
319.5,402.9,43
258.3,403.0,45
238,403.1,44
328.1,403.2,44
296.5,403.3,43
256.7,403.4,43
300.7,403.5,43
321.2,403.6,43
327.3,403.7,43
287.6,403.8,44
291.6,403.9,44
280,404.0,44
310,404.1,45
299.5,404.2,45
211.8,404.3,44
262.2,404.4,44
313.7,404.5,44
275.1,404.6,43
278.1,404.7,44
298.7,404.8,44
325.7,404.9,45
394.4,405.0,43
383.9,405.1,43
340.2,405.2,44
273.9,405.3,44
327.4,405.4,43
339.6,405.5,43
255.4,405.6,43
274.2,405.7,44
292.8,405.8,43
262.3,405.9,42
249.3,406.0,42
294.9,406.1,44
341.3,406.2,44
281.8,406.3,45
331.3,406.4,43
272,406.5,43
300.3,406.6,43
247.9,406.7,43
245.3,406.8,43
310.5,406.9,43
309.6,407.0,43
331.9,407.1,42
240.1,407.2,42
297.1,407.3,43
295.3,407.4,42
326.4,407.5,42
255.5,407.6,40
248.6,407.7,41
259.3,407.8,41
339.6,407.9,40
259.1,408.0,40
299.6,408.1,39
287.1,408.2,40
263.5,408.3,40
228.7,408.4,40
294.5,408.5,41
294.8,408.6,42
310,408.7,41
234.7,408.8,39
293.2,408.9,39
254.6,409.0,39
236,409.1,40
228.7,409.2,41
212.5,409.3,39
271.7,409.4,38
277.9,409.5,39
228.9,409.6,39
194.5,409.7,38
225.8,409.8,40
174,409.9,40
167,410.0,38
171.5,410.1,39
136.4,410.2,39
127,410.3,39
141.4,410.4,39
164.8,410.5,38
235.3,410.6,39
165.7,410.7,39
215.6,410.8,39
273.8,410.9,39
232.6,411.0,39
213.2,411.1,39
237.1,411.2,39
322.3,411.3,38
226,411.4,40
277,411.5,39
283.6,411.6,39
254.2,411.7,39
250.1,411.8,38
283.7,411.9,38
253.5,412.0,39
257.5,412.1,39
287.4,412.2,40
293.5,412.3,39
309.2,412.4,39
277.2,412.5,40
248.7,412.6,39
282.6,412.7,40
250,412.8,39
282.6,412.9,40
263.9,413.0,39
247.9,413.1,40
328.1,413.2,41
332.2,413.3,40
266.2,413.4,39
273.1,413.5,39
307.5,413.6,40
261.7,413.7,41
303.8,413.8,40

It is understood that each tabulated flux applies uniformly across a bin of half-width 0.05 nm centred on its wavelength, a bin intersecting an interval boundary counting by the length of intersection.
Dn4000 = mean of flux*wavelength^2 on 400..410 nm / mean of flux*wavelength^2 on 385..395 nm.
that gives 1.25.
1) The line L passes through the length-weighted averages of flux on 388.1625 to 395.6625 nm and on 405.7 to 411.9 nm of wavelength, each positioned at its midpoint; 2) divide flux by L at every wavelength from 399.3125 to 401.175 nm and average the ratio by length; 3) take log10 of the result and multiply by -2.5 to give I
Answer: -0.18 mag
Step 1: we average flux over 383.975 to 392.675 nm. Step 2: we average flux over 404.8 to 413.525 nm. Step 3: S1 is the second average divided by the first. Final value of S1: 1.07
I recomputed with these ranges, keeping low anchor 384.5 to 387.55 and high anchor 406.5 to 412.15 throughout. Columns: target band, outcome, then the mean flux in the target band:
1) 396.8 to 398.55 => 0.30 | 198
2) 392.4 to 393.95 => 0.23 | 215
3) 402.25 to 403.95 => -0.13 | 288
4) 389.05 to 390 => 0.23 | 216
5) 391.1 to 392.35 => -0.02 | 271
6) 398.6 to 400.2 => -0.11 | 285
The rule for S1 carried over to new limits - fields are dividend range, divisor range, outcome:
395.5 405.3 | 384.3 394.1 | 1.08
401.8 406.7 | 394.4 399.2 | 1.29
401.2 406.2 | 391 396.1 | 1.18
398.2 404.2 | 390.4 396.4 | 1.13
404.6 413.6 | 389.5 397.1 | 1.11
